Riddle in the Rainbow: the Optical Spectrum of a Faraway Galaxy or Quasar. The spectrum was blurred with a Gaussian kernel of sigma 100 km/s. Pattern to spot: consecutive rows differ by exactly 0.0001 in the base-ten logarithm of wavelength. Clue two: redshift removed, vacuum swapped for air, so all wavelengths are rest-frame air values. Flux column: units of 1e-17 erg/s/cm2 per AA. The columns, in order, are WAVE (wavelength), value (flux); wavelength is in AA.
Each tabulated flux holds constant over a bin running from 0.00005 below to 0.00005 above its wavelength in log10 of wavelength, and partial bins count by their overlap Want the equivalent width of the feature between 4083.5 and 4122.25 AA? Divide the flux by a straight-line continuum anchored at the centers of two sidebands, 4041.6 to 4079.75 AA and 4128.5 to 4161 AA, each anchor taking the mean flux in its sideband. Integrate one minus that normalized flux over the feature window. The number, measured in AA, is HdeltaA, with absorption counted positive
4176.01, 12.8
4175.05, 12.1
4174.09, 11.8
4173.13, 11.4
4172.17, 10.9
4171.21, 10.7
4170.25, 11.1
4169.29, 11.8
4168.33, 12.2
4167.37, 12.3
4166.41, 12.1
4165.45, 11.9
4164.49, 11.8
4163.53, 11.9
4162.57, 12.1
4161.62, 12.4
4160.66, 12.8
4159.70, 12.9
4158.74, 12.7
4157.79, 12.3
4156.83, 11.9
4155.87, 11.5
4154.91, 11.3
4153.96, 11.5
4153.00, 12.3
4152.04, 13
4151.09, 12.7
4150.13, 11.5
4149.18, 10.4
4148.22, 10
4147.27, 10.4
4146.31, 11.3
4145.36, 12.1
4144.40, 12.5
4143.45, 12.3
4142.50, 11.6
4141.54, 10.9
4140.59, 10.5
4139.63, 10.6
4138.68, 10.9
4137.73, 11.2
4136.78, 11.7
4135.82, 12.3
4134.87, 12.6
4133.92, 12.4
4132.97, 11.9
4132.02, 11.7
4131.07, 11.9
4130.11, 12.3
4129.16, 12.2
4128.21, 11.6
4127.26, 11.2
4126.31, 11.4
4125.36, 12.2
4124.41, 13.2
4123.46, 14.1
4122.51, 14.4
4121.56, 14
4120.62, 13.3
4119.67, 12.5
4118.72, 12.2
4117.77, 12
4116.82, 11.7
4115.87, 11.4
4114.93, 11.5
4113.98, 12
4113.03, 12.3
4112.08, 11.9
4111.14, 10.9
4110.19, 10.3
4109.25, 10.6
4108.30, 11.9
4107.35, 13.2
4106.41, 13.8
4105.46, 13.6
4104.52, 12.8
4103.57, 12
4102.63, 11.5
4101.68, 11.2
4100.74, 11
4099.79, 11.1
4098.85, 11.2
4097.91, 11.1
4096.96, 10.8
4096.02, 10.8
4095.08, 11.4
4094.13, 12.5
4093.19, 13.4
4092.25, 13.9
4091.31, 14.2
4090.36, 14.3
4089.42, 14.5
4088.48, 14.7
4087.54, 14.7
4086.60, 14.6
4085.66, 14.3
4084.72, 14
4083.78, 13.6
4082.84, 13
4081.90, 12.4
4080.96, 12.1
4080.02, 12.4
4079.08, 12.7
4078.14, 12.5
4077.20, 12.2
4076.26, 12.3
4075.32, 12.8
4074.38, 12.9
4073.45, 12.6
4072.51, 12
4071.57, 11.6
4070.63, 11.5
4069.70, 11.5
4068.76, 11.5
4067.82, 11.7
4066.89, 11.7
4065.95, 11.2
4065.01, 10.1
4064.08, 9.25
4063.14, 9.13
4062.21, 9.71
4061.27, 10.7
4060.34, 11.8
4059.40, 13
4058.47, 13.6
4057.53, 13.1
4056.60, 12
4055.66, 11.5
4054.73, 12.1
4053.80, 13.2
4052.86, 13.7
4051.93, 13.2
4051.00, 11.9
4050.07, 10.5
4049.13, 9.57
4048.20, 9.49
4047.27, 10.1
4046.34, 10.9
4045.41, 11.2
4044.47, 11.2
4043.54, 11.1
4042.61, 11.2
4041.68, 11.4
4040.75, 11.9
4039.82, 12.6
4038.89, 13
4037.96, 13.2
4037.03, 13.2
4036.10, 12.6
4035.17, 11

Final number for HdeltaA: -2.7 AA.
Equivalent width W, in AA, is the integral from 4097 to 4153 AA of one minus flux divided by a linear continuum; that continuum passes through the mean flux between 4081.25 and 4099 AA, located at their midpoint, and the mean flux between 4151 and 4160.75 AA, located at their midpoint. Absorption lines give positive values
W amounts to 3.4 AA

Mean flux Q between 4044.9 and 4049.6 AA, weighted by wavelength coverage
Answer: 10.2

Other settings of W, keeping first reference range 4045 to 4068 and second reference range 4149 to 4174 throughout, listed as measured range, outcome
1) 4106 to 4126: -1.1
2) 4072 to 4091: -2.9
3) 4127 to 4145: 0.1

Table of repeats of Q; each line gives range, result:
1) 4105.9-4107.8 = 13.5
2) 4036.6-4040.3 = 13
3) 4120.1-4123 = 13.9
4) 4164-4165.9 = 11.8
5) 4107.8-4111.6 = 10.9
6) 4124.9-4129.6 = 11.7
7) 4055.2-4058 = 12.2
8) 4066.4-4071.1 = 11.6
